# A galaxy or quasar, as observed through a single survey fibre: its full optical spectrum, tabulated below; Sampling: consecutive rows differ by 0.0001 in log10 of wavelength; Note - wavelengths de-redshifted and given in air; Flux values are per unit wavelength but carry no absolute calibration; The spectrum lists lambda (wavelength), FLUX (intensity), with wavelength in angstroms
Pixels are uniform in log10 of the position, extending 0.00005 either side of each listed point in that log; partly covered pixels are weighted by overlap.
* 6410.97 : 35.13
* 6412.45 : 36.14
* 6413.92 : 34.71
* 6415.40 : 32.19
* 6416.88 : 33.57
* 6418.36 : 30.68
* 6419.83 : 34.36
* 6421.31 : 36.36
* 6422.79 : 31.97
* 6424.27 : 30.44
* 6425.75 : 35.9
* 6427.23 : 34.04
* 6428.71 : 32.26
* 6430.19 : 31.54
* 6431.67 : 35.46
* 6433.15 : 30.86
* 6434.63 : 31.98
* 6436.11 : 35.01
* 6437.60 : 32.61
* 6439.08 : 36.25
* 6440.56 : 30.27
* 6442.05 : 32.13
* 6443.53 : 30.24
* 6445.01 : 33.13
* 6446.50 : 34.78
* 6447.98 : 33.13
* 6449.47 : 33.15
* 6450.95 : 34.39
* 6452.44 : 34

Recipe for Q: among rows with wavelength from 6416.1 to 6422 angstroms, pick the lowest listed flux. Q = 30.68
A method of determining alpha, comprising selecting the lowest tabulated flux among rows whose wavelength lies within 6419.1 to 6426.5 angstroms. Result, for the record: 30.44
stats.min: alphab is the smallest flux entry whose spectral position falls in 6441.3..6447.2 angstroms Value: 30.24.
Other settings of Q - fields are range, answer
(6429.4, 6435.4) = 30.86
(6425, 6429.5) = 32.26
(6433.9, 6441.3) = 30.27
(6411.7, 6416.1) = 32.19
